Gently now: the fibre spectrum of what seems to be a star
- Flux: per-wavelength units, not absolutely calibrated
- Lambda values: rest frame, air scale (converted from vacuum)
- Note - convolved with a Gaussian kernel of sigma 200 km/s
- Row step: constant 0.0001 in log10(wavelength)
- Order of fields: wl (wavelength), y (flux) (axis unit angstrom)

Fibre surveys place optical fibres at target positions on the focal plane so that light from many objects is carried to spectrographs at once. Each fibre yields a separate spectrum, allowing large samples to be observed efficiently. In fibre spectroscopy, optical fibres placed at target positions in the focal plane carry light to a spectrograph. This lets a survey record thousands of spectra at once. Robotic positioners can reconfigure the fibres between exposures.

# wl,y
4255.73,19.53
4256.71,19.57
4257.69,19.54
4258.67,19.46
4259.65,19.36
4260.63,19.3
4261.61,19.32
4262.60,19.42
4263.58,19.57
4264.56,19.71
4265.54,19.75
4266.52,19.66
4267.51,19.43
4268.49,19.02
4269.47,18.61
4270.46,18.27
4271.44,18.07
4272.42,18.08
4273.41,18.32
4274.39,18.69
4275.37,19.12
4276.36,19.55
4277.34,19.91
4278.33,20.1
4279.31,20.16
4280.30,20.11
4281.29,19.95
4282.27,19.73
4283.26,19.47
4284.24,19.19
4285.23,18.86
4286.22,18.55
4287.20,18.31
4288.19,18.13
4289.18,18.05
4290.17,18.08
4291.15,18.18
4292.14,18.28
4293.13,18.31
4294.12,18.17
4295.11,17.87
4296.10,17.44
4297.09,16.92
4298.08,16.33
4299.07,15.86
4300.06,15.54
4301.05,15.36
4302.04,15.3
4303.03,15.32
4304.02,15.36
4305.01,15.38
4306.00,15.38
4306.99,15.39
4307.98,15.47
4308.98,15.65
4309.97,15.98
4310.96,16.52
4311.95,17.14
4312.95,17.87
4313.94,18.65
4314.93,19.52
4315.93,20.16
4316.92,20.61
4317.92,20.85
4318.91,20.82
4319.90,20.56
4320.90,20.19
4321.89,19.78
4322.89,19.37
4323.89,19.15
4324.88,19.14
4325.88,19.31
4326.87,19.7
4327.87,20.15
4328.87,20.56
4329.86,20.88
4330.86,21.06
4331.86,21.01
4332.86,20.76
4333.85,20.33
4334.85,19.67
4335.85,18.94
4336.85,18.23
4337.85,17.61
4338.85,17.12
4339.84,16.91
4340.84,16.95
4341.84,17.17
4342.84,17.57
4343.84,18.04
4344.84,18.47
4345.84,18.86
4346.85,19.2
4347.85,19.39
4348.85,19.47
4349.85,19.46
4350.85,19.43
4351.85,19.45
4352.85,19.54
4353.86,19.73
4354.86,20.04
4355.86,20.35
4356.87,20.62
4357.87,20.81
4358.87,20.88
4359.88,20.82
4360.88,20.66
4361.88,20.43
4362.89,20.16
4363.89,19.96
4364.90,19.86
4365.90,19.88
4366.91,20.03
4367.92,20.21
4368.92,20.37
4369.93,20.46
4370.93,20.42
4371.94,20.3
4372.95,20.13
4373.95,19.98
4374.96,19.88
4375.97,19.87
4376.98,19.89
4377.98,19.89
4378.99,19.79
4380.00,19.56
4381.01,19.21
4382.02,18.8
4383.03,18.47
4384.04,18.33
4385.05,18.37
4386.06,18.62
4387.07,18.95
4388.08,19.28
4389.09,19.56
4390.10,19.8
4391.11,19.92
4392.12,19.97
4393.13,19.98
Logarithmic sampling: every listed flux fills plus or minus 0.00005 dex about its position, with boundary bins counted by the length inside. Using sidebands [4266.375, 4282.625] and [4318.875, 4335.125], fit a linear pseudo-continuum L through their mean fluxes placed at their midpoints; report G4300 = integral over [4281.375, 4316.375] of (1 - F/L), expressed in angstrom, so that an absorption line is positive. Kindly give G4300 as 4.09 angstrom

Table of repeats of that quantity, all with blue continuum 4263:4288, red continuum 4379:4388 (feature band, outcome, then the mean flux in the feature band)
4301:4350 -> 1.5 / 18.5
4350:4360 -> -0.6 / 20.1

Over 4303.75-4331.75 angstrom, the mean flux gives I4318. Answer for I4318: 18.7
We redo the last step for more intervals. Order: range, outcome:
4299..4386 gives 19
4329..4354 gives 19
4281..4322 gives 17.8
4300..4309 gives 15.4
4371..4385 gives 19.5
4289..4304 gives 16.9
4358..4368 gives 20.3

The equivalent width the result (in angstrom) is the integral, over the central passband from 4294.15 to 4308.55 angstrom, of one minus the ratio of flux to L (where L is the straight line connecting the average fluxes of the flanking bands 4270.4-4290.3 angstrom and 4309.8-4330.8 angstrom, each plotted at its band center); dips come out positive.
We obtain 2.4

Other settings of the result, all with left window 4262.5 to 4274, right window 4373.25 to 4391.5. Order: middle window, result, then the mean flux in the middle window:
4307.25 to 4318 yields 0.7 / 17.9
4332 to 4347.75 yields 0.6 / 18.5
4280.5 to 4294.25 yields 0.2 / 18.7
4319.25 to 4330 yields -0.4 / 19.9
